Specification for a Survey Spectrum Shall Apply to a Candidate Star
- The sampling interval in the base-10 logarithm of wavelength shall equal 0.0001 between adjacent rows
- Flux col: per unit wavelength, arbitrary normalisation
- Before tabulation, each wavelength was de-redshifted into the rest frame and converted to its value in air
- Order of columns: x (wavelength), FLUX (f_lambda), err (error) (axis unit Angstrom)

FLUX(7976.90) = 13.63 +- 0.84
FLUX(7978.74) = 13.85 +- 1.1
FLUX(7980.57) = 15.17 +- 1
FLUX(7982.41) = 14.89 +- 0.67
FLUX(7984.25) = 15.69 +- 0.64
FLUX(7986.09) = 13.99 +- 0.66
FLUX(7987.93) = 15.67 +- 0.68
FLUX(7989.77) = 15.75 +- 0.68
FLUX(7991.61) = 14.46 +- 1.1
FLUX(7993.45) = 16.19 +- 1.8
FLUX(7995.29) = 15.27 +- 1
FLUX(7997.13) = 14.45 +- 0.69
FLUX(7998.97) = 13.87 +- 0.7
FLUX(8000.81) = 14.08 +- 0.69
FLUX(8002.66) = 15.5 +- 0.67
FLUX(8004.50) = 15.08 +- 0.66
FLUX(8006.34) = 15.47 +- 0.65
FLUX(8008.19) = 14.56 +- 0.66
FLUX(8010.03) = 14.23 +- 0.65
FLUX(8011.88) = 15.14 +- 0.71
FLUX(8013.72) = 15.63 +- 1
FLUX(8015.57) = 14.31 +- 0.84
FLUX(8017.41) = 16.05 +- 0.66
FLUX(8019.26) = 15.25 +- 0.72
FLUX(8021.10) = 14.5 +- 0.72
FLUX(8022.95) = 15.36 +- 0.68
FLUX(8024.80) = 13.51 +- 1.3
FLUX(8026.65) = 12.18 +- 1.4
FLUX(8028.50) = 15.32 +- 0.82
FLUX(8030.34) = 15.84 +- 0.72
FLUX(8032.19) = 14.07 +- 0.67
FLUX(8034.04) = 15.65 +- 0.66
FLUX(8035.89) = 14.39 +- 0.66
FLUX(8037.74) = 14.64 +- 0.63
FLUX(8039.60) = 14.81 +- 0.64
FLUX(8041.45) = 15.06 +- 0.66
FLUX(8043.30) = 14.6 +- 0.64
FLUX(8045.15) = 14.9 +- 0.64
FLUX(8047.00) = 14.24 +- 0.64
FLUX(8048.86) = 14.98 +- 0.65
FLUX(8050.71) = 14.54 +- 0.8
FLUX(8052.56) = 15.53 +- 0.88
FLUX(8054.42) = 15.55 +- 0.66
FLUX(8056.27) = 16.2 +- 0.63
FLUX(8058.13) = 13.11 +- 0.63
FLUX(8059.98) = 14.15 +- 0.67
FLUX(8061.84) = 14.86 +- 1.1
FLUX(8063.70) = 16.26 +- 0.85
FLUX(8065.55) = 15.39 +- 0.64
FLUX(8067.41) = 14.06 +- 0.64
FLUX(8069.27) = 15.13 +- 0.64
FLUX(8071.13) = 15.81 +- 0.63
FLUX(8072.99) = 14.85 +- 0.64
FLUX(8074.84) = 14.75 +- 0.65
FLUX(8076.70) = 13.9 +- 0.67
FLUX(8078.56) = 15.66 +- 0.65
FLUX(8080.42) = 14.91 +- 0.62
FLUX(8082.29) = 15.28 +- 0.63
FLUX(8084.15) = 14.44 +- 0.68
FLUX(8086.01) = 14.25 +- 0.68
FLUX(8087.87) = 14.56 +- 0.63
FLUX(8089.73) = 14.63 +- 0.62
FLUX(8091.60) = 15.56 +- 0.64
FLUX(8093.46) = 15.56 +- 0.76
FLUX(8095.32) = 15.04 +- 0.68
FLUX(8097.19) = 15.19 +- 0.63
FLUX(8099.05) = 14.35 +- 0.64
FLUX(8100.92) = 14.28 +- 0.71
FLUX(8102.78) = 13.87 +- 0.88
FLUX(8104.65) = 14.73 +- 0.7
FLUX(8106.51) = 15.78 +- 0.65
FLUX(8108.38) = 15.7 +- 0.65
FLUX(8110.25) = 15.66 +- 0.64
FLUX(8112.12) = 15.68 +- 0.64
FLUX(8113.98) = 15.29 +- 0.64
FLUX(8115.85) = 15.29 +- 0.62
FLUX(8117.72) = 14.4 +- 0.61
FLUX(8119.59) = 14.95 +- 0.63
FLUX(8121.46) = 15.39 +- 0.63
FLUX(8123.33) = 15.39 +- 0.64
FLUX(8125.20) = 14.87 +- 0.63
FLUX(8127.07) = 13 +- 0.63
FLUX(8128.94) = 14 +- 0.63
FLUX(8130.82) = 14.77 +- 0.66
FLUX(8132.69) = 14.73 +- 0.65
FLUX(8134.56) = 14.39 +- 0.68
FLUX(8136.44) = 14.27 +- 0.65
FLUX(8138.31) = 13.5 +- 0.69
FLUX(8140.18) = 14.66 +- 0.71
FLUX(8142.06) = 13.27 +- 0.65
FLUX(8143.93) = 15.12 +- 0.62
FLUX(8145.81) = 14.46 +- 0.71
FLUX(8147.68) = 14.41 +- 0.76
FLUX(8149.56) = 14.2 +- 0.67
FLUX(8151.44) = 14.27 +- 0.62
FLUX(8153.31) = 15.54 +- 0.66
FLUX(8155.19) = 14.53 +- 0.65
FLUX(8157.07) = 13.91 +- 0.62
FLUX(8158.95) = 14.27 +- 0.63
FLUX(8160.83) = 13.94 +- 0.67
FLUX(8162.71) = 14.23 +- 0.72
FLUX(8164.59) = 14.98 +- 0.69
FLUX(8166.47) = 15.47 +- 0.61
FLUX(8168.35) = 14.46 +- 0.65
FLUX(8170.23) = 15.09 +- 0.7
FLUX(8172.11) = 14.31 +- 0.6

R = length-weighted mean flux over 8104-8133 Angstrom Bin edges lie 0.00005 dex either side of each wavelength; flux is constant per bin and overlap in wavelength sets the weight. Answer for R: 15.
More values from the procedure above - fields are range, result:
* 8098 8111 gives 14.9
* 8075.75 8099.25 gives 14.9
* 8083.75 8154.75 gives 14.7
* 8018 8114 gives 14.9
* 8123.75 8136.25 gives 14.3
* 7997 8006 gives 14.7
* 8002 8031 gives 14.9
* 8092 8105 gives 14.8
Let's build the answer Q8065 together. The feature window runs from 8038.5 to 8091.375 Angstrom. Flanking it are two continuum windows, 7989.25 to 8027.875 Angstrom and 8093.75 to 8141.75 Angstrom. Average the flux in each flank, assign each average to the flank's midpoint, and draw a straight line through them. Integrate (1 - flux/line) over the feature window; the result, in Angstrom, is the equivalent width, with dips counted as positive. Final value -0.37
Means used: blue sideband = 14.8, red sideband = 14.8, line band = 14.9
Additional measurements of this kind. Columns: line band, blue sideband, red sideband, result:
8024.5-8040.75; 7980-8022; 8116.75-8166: 0.4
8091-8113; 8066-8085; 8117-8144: -0.7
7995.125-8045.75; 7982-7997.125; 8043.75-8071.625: 1.1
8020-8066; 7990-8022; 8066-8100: 0.5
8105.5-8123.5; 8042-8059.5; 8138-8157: -1.0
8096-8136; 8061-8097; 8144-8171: -0.1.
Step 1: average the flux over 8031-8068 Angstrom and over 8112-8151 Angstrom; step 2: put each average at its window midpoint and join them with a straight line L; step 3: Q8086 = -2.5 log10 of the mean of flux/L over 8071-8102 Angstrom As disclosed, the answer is -0.01 mag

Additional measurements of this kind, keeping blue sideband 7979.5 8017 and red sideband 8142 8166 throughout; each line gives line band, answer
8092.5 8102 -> -0.02 mag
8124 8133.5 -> 0.02 mag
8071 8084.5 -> -0.02 mag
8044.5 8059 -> -0.01 mag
